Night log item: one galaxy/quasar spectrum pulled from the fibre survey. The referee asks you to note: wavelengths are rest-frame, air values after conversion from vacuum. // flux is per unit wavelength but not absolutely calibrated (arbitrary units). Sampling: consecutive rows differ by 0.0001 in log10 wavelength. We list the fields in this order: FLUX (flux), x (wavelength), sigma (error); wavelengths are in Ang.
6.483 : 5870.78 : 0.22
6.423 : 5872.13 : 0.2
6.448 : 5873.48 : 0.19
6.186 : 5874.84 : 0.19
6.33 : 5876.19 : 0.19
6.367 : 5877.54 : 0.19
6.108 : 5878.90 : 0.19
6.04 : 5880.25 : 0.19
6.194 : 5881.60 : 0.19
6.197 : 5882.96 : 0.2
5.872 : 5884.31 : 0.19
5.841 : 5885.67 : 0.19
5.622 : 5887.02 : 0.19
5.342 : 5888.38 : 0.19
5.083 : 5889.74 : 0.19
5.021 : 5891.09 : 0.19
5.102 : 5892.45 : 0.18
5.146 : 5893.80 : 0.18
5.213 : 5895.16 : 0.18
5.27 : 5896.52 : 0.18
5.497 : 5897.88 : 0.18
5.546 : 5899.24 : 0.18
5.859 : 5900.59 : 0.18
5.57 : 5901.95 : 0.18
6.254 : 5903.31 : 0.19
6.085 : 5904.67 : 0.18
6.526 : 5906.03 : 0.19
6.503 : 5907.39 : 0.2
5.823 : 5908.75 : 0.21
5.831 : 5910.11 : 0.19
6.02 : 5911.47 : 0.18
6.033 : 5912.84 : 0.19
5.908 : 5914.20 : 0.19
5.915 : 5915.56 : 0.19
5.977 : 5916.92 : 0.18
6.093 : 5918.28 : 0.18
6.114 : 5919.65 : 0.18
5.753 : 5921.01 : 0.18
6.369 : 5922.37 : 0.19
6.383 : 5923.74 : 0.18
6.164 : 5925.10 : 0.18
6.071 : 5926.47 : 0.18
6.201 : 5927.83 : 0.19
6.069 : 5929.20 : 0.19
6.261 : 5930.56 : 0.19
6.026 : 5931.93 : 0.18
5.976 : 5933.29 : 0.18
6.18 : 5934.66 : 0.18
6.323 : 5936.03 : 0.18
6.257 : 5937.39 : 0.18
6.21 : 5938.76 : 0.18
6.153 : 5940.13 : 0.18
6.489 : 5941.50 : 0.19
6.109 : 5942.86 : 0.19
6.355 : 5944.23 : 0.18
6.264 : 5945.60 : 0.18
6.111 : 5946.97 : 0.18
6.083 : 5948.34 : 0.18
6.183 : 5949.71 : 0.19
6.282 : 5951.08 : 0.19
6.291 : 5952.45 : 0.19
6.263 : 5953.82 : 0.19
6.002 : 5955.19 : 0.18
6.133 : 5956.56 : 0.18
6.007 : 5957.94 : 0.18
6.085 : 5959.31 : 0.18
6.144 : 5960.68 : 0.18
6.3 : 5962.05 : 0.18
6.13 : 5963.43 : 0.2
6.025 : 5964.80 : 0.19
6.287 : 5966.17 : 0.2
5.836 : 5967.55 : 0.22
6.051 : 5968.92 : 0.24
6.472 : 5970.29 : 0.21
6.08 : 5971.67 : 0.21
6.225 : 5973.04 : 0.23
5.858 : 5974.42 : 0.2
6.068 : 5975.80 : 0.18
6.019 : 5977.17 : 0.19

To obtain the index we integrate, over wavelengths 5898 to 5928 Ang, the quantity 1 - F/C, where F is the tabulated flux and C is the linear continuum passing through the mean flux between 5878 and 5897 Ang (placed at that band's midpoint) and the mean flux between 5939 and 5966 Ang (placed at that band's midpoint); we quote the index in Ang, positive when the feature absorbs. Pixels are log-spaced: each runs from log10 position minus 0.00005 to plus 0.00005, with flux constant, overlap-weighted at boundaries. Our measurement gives -1.1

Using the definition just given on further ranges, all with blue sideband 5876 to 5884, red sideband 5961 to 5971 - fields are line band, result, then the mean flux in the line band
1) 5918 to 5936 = 0.10 Ang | 6.13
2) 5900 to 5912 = 0.24 Ang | 6.05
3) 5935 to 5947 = -0.18 Ang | 6.26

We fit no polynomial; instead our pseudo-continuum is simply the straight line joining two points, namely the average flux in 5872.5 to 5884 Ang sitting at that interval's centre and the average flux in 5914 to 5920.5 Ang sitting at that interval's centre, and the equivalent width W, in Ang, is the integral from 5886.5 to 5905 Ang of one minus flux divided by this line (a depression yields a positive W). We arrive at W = 2.0 Ang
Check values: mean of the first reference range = 6.23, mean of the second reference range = 6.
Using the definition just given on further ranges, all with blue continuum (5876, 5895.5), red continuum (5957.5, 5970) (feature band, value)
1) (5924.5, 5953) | -1.0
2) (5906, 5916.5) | -0.4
